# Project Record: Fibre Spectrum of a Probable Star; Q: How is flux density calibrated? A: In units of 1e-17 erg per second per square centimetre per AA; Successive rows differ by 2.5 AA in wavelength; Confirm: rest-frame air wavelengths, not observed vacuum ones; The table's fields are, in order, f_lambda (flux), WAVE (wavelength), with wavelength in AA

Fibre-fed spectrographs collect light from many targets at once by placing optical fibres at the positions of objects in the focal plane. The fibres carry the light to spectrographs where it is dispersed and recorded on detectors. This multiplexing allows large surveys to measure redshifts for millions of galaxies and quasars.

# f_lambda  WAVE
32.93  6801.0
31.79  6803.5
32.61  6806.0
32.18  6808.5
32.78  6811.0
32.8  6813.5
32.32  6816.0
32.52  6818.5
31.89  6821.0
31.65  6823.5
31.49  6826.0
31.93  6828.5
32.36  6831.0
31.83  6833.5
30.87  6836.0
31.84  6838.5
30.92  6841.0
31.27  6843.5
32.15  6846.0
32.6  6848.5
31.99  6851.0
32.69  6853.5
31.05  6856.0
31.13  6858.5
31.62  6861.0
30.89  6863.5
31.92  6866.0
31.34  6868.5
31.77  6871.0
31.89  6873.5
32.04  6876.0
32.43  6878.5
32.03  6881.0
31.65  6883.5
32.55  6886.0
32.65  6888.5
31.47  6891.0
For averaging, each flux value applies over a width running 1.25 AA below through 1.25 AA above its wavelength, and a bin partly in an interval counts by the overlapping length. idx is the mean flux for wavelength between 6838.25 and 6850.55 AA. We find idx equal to 31.8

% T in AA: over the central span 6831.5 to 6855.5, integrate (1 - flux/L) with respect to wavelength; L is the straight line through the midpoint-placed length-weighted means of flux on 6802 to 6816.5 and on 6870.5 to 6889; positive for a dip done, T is 0.4 AA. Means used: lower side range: 32.4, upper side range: 32.1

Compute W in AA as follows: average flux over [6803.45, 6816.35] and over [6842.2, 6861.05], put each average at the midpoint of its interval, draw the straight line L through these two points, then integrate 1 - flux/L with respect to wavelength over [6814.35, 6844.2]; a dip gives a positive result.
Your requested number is 0.4 AA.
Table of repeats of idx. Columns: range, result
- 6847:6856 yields 32.2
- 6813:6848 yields 31.8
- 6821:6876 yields 31.7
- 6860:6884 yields 31.8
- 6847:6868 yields 31.7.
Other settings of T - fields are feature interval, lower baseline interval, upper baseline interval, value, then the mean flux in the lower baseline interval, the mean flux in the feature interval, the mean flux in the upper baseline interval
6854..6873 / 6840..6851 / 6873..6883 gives 0.29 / 31.8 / 31.5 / 32.1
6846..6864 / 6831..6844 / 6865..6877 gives -0.09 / 31.4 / 31.8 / 31.8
